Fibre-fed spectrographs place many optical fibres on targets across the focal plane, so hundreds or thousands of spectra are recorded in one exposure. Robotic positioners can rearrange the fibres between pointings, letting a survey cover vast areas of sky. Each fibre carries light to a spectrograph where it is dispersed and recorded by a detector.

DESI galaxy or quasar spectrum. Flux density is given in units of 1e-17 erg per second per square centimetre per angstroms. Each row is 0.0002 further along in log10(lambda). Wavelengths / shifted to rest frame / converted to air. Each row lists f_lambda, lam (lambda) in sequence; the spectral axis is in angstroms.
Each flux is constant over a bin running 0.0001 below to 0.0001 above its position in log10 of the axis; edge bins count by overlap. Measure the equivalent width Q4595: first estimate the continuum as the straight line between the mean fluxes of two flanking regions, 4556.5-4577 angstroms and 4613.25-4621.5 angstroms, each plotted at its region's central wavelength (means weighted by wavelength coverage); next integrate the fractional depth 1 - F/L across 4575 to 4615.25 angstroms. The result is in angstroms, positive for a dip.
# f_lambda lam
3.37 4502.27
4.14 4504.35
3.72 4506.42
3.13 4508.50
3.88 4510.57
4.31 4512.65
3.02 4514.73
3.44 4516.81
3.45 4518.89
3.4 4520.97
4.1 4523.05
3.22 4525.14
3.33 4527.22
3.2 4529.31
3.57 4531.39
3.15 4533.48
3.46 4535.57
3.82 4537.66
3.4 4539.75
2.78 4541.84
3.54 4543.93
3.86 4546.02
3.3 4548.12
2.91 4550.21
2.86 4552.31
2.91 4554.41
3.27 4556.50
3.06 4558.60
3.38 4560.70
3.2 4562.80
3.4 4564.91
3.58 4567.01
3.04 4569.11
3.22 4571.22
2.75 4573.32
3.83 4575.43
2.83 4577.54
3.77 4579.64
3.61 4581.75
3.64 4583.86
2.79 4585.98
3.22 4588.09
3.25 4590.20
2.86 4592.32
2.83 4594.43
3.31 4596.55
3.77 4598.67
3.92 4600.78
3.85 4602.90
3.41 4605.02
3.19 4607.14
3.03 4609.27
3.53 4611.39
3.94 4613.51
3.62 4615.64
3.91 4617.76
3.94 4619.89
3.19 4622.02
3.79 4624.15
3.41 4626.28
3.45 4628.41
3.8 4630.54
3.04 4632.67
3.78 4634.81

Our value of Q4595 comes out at 1.9 angstroms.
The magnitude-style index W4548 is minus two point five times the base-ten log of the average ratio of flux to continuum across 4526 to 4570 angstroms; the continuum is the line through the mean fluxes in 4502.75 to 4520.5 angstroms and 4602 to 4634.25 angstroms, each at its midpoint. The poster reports 0.10 mag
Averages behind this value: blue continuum 3.62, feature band 3.29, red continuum 3.54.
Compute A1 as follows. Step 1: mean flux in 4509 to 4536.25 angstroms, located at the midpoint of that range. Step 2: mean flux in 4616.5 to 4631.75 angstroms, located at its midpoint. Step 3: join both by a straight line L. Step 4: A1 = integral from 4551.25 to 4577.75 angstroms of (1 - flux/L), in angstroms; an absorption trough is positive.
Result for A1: 2.71 angstroms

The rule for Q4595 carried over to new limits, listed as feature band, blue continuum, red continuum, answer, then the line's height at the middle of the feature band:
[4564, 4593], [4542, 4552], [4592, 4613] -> 0.7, 3.36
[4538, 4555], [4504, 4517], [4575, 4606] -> 1.5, 3.53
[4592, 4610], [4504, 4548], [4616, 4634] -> 0.9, 3.56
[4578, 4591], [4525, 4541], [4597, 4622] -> 0.7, 3.55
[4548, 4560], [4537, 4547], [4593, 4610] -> 1.4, 3.45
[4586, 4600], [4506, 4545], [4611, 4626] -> 1.7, 3.63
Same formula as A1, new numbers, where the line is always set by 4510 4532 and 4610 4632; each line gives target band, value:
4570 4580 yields 1.0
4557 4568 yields 0.8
